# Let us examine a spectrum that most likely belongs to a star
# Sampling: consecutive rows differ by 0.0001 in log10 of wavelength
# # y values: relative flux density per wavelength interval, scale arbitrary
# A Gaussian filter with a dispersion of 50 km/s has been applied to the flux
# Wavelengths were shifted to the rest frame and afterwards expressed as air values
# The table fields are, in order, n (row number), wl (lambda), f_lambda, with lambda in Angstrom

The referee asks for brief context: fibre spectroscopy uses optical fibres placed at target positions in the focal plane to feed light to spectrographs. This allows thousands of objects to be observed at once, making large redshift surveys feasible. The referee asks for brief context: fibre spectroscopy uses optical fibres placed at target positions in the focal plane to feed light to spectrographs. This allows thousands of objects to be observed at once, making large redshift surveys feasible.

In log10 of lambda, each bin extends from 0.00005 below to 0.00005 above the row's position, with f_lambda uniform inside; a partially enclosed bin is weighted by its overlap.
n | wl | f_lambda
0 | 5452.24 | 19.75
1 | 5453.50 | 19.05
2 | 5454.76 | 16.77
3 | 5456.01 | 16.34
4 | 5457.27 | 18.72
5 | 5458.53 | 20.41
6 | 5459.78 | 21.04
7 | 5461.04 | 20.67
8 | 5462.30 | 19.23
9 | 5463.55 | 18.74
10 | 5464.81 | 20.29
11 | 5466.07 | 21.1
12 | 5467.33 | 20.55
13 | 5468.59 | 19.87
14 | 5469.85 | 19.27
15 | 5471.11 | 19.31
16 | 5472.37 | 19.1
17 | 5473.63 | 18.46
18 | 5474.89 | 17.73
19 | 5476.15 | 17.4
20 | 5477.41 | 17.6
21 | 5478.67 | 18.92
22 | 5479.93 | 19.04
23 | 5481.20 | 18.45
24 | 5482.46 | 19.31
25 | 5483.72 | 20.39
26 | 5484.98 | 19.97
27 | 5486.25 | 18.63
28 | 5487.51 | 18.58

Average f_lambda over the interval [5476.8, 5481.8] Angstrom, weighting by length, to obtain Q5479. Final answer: 18.5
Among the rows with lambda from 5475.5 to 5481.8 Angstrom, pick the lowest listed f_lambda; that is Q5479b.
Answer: 17.4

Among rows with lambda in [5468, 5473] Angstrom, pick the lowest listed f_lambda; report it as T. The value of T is 19.1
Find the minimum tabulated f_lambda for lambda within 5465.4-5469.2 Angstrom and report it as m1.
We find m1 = 19.87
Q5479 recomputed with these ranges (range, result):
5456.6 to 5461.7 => 20.2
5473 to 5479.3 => 18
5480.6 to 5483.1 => 18.9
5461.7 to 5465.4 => 19.4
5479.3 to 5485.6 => 19.4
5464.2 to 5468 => 20.6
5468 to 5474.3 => 19.2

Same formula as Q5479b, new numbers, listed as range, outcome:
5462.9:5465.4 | 18.74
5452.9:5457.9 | 16.34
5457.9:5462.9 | 19.23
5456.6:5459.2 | 18.72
